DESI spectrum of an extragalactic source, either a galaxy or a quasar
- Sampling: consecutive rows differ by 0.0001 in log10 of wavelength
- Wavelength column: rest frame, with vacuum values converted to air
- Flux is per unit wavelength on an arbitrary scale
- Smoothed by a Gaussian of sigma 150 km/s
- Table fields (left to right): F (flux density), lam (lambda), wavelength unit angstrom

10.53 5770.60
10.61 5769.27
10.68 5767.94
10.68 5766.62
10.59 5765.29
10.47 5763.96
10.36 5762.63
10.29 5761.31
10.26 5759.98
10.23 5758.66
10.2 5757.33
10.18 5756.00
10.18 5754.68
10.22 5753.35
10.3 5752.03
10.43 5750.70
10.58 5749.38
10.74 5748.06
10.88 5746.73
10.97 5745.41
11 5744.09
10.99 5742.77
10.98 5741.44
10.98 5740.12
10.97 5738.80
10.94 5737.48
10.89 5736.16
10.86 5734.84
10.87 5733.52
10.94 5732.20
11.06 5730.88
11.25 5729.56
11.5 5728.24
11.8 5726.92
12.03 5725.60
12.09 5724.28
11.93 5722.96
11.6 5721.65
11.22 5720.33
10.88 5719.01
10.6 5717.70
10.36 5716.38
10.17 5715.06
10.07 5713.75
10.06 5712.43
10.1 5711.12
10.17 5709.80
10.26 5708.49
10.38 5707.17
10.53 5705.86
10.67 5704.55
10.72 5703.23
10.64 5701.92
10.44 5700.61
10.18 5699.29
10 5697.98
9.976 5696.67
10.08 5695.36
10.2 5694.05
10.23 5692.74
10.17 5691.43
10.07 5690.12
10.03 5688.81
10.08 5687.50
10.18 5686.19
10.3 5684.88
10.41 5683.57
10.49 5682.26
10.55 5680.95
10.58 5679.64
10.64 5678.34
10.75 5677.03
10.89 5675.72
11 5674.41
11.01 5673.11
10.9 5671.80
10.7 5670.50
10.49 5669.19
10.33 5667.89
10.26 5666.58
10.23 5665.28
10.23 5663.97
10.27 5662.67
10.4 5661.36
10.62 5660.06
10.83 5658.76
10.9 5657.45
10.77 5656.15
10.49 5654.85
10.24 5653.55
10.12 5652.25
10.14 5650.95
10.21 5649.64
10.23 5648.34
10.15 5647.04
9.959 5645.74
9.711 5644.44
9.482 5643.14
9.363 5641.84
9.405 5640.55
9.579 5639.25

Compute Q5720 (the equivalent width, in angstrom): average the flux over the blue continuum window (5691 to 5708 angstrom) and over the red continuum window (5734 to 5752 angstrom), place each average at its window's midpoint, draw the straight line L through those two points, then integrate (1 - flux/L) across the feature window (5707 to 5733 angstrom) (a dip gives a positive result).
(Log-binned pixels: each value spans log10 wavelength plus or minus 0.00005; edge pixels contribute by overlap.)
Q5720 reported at -0.9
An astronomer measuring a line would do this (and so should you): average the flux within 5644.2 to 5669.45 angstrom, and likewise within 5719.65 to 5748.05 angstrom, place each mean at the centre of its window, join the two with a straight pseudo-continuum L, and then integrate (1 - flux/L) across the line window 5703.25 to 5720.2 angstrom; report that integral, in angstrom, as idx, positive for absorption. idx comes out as 0.9 angstrom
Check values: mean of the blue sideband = 10.3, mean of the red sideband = 11.2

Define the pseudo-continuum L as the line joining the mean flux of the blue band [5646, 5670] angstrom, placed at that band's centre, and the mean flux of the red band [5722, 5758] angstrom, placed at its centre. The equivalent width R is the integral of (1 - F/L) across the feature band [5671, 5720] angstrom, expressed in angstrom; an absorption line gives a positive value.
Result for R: 1.1 angstrom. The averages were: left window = 10.4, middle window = 10.4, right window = 11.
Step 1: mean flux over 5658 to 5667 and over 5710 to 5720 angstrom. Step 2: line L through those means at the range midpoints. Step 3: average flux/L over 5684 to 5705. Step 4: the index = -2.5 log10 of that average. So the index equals 0.013 mag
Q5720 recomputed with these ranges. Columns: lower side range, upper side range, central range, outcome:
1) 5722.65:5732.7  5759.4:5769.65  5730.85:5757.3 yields 0.9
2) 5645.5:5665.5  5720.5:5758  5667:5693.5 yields 0.2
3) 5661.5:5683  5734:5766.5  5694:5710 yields 0.4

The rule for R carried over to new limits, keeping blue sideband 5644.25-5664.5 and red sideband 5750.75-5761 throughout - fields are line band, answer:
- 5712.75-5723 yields -0.5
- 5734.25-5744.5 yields -0.7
